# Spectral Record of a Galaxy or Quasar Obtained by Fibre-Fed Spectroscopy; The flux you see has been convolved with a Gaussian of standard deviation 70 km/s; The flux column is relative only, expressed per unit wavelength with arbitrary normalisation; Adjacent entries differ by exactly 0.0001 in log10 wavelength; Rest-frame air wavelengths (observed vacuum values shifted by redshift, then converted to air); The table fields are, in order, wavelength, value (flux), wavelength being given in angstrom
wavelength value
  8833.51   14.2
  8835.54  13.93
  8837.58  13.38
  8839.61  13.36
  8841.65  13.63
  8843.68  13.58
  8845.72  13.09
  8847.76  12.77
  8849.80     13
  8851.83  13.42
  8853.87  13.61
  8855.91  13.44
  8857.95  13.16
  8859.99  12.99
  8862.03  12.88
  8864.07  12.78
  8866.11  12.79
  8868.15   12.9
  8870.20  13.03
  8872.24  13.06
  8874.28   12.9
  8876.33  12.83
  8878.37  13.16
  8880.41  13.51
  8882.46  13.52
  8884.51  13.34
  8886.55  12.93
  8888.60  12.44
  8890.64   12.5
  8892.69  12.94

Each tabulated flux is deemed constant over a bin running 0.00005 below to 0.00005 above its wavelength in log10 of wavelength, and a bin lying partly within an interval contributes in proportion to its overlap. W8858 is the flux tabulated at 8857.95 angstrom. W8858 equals 13.16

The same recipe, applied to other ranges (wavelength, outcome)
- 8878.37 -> 13.16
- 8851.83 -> 13.42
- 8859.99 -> 12.99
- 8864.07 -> 12.78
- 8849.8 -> 13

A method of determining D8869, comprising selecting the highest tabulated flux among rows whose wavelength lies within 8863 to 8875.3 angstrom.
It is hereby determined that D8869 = 13.06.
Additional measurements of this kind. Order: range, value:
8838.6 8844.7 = 13.63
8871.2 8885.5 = 13.52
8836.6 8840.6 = 13.38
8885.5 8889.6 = 12.93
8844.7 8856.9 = 13.61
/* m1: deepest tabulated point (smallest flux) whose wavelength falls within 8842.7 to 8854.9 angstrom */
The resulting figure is 12.77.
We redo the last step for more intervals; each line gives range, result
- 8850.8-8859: 13.16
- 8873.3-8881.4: 12.83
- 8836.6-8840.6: 13.36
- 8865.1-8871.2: 12.79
